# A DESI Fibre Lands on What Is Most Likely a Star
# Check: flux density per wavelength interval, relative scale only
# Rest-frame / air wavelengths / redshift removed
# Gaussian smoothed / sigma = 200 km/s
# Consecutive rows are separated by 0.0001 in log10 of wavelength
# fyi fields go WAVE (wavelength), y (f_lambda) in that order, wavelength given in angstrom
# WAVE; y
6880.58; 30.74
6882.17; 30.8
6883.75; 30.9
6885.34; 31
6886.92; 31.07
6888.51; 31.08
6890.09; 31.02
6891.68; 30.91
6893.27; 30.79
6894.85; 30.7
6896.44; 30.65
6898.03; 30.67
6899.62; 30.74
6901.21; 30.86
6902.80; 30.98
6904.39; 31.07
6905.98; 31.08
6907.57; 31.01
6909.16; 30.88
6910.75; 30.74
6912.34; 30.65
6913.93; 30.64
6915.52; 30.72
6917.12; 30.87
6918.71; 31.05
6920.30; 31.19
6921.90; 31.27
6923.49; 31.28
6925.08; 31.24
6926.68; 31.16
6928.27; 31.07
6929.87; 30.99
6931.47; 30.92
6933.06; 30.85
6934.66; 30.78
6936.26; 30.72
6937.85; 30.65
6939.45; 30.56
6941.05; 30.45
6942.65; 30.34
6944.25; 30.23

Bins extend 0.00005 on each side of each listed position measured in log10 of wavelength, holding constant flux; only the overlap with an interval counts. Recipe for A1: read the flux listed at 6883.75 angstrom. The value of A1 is 30.9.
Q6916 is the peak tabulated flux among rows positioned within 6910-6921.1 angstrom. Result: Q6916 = 31.19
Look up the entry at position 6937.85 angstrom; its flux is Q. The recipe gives 30.65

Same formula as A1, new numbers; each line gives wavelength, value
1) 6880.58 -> 30.74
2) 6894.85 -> 30.7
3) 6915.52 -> 30.72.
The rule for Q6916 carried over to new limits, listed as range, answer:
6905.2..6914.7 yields 31.08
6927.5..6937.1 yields 31.07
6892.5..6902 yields 30.86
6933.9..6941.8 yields 30.78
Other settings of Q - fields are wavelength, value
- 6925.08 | 31.24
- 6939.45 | 30.56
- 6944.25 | 30.23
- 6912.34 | 30.65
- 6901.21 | 30.86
